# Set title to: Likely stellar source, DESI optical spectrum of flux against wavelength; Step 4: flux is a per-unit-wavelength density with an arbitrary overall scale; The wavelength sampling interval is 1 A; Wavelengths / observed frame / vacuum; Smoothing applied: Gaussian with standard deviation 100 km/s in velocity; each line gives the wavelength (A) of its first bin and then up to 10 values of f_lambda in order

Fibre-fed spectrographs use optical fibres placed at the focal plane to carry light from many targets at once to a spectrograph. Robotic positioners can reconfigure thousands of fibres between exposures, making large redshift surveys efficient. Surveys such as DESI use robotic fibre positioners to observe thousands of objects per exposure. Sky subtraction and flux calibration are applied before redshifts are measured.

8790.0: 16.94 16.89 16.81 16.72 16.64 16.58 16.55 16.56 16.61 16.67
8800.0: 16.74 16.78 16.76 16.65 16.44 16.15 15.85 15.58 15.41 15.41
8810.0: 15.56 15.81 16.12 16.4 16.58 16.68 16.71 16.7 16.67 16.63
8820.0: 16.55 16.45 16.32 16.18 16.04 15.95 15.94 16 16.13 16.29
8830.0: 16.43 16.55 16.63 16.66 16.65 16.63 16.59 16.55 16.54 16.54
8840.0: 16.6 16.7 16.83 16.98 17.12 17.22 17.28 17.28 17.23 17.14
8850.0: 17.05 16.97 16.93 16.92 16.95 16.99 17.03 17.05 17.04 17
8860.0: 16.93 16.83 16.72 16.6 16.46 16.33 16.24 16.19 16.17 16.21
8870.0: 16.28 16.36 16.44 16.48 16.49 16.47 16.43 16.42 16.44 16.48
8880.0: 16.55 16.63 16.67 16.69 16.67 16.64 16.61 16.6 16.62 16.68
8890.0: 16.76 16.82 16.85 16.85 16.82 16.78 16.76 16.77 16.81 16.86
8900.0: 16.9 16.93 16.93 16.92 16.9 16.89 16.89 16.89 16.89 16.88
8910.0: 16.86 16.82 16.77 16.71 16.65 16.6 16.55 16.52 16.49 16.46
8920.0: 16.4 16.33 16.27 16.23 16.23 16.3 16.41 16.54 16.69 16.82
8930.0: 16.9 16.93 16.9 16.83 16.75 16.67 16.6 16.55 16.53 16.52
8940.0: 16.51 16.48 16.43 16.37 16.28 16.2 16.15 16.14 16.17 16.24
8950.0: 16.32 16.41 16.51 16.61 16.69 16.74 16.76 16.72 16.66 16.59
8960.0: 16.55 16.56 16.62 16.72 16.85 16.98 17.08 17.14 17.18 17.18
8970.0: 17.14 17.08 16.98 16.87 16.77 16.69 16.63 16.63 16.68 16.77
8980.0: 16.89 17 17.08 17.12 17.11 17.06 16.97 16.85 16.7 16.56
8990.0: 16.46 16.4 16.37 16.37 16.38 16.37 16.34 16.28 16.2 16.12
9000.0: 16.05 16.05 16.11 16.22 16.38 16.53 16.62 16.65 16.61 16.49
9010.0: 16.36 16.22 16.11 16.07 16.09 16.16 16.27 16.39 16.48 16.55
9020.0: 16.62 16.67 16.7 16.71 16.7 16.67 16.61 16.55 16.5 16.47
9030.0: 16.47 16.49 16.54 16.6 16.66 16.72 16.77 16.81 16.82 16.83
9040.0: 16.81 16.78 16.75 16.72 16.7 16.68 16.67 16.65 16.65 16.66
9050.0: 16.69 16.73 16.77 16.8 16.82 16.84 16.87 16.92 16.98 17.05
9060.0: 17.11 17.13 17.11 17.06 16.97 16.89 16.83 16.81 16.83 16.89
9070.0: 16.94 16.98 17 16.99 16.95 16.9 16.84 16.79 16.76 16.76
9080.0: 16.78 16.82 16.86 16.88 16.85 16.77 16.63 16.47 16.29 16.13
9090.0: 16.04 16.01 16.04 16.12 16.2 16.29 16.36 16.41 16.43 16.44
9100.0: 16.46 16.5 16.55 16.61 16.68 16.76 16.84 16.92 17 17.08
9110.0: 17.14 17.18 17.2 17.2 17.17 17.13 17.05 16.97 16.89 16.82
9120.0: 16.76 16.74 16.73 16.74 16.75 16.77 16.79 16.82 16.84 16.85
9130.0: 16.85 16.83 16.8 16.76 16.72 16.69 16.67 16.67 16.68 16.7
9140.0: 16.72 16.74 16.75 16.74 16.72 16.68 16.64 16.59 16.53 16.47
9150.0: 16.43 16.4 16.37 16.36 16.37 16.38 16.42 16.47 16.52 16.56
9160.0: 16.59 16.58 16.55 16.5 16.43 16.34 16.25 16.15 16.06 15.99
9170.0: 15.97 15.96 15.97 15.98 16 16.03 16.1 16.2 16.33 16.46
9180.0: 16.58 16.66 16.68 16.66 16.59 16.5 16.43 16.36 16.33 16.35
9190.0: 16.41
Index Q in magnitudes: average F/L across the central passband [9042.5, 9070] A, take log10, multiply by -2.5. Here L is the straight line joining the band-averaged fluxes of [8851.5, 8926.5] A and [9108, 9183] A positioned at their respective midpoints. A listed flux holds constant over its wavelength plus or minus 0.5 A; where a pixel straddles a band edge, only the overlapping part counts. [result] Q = -0.01 mag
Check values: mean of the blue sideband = 16.7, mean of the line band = 16.8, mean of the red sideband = 16.6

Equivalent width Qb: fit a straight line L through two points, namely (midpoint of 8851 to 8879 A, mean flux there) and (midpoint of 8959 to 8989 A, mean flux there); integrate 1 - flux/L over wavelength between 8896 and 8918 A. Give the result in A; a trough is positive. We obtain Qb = -0.1 A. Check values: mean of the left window 16.6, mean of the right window 16.9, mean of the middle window 16.8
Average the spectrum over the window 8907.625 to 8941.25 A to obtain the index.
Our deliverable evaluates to 16.6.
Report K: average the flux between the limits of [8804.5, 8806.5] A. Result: 16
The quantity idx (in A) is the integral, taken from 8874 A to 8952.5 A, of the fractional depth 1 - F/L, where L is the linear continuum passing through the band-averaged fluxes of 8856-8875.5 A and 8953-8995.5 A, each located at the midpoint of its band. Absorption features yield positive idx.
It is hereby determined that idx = 0.2 A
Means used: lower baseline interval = 16.6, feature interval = 16.6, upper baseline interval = 16.8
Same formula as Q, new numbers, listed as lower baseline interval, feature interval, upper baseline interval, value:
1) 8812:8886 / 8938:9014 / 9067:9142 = 0.01 mag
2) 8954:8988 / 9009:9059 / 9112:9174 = 0.01 mag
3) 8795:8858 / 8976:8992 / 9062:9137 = -0.01 mag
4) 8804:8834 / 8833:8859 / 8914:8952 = -0.04 mag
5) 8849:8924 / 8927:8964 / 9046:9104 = 0.01 mag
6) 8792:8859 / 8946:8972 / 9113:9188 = -0.01 mag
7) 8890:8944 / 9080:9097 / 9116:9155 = 0.02 mag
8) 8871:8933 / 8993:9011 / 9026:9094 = 0.02 mag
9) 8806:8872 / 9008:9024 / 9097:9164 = 0.02 mag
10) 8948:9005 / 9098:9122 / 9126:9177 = -0.02 mag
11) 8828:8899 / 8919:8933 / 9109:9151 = 0.01 mag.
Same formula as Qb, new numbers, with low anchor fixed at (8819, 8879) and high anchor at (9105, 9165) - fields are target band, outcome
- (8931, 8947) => 0.1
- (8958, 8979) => -0.2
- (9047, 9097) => -0.1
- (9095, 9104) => 0.1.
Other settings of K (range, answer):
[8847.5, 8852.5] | 17.1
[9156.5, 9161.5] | 16.5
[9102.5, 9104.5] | 16.6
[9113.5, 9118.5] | 17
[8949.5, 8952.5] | 16.4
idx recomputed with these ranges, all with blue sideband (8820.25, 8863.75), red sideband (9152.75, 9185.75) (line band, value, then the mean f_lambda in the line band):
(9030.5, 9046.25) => -0.2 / 16.7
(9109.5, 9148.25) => -1.0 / 16.8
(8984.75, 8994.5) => 0.0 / 16.6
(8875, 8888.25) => 0.1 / 16.6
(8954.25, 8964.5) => -0.1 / 16.7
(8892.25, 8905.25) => -0.2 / 16.9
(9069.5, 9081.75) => -0.3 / 16.9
